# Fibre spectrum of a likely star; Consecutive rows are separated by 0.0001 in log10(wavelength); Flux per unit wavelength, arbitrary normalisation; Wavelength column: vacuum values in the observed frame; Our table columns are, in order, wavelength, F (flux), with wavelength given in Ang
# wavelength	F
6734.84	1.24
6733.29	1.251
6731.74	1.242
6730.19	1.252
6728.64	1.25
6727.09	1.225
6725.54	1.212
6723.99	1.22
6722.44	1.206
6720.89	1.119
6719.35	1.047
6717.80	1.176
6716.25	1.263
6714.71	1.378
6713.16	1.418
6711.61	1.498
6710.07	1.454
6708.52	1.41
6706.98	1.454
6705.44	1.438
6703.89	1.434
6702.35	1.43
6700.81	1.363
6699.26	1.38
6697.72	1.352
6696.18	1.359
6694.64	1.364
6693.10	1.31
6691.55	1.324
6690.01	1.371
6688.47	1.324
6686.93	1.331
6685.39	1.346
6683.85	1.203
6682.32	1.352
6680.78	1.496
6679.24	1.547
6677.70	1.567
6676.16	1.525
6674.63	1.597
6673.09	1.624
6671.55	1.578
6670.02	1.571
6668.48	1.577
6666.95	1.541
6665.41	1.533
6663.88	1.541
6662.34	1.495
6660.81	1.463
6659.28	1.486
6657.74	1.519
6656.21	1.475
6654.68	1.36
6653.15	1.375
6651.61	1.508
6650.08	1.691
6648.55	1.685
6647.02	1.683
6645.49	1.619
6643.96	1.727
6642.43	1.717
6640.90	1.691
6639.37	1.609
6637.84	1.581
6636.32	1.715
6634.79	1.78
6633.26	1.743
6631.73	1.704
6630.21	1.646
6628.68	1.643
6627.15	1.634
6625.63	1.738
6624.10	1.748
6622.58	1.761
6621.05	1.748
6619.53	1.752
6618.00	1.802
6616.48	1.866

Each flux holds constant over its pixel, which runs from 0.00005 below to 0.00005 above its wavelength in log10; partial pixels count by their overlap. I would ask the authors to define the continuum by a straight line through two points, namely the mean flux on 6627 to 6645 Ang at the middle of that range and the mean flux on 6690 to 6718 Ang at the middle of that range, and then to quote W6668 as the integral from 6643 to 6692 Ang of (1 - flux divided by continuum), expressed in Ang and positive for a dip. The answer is 1.3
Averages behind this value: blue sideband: 1.68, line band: 1.5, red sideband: 1.38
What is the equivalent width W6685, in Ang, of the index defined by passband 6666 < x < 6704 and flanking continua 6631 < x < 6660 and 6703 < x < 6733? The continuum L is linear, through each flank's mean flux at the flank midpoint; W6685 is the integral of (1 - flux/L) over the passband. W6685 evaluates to 0.2 Ang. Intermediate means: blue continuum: 1.61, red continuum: 1.3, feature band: 1.43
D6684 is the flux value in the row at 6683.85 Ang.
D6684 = 1.203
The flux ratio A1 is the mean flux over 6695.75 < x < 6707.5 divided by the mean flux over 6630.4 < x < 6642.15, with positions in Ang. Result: 0.83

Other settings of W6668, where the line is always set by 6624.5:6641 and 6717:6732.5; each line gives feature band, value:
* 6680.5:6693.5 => 0.6 Ang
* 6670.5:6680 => -0.8 Ang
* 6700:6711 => -1.1 Ang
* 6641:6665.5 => 0.2 Ang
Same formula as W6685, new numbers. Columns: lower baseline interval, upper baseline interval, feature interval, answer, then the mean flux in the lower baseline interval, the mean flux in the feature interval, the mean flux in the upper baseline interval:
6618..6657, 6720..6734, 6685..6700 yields 0.4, 1.66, 1.35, 1.22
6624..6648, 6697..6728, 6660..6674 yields -0.1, 1.68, 1.55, 1.32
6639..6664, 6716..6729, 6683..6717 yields -1.8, 1.57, 1.37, 1.19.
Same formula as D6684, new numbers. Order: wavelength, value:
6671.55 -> 1.578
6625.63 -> 1.738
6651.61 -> 1.508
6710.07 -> 1.454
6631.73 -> 1.704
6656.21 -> 1.475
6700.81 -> 1.363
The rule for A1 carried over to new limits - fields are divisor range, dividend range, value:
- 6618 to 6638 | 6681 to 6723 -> 0.78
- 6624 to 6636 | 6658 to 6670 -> 0.89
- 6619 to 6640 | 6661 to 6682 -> 0.91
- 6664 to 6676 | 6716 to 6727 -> 0.75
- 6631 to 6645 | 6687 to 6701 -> 0.80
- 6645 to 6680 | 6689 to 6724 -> 0.87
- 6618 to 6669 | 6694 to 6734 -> 0.81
